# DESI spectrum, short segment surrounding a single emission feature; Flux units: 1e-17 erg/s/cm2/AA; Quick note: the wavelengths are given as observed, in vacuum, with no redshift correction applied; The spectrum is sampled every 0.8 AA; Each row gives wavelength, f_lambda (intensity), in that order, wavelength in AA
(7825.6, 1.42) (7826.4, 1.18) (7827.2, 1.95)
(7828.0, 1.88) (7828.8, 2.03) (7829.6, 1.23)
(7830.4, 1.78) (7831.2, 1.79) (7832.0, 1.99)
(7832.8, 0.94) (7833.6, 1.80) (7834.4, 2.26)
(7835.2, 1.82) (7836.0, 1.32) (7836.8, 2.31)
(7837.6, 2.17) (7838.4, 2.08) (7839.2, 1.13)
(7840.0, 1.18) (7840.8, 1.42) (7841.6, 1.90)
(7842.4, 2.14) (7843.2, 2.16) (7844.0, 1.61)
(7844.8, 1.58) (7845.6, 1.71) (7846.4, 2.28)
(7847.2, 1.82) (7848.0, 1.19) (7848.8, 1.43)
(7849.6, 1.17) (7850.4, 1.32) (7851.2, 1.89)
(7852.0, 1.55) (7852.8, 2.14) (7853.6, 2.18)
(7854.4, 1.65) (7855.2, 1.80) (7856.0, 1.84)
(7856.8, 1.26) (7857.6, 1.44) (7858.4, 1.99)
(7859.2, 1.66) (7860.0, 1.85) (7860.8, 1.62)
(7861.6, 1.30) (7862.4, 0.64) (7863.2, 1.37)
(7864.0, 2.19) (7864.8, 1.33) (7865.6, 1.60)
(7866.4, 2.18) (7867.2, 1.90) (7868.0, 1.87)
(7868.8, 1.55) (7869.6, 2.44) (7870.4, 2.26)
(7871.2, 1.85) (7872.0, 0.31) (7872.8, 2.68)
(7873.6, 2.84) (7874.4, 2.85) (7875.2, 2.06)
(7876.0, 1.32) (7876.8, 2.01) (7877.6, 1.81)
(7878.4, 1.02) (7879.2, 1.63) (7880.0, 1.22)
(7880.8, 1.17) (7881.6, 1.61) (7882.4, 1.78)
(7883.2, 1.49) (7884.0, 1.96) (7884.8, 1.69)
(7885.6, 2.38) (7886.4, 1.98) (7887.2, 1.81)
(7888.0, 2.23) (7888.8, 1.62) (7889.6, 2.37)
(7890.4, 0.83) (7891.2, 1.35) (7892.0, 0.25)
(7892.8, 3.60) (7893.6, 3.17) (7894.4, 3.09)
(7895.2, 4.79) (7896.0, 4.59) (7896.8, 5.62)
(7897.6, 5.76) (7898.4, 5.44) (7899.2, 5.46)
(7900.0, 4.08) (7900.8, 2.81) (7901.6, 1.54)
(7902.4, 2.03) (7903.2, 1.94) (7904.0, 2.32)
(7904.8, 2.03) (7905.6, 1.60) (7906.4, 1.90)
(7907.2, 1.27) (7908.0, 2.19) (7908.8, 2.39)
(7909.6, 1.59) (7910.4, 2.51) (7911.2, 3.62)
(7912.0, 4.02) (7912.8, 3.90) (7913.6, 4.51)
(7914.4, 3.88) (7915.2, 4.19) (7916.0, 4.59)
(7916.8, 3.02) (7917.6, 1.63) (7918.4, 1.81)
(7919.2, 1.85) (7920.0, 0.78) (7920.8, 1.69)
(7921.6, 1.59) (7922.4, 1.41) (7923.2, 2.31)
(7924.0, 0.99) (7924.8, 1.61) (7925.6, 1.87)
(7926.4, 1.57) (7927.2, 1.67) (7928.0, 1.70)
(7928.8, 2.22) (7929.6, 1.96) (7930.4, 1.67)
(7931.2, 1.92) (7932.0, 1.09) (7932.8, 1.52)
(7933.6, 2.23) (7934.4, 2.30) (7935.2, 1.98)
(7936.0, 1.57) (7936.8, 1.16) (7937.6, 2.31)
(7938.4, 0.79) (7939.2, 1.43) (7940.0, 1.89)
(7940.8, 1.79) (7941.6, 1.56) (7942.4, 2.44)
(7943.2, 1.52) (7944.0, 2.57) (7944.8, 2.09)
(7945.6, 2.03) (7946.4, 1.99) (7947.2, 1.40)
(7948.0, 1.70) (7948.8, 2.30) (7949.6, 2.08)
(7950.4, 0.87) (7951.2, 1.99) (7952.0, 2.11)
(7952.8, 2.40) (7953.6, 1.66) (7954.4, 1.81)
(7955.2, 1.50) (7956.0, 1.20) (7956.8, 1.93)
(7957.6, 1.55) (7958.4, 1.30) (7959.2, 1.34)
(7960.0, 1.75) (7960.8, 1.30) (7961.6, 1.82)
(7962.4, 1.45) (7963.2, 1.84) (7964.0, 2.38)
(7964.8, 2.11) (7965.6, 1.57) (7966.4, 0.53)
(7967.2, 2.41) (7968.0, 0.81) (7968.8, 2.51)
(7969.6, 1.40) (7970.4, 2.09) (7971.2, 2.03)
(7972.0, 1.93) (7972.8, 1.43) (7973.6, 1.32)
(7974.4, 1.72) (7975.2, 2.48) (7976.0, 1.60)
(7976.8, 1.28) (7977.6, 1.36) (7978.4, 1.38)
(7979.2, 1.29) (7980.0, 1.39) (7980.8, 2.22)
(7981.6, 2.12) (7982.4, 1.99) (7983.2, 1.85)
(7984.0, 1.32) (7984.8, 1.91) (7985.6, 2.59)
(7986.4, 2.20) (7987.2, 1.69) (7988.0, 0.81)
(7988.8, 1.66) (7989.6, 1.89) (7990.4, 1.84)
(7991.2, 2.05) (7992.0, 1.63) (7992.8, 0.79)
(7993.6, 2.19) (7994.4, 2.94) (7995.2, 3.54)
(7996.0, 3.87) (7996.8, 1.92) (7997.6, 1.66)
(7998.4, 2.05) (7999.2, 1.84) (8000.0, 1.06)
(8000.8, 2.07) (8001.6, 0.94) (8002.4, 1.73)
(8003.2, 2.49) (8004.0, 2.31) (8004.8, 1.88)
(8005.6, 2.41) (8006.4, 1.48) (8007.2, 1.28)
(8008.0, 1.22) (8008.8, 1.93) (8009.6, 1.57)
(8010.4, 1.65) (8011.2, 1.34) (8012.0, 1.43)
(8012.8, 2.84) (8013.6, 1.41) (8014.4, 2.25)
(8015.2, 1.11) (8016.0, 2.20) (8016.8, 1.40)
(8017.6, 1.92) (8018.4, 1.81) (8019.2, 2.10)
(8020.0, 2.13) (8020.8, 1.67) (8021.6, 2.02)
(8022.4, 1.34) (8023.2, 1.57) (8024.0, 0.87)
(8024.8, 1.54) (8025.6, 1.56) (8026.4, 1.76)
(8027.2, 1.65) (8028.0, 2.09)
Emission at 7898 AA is [S II]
